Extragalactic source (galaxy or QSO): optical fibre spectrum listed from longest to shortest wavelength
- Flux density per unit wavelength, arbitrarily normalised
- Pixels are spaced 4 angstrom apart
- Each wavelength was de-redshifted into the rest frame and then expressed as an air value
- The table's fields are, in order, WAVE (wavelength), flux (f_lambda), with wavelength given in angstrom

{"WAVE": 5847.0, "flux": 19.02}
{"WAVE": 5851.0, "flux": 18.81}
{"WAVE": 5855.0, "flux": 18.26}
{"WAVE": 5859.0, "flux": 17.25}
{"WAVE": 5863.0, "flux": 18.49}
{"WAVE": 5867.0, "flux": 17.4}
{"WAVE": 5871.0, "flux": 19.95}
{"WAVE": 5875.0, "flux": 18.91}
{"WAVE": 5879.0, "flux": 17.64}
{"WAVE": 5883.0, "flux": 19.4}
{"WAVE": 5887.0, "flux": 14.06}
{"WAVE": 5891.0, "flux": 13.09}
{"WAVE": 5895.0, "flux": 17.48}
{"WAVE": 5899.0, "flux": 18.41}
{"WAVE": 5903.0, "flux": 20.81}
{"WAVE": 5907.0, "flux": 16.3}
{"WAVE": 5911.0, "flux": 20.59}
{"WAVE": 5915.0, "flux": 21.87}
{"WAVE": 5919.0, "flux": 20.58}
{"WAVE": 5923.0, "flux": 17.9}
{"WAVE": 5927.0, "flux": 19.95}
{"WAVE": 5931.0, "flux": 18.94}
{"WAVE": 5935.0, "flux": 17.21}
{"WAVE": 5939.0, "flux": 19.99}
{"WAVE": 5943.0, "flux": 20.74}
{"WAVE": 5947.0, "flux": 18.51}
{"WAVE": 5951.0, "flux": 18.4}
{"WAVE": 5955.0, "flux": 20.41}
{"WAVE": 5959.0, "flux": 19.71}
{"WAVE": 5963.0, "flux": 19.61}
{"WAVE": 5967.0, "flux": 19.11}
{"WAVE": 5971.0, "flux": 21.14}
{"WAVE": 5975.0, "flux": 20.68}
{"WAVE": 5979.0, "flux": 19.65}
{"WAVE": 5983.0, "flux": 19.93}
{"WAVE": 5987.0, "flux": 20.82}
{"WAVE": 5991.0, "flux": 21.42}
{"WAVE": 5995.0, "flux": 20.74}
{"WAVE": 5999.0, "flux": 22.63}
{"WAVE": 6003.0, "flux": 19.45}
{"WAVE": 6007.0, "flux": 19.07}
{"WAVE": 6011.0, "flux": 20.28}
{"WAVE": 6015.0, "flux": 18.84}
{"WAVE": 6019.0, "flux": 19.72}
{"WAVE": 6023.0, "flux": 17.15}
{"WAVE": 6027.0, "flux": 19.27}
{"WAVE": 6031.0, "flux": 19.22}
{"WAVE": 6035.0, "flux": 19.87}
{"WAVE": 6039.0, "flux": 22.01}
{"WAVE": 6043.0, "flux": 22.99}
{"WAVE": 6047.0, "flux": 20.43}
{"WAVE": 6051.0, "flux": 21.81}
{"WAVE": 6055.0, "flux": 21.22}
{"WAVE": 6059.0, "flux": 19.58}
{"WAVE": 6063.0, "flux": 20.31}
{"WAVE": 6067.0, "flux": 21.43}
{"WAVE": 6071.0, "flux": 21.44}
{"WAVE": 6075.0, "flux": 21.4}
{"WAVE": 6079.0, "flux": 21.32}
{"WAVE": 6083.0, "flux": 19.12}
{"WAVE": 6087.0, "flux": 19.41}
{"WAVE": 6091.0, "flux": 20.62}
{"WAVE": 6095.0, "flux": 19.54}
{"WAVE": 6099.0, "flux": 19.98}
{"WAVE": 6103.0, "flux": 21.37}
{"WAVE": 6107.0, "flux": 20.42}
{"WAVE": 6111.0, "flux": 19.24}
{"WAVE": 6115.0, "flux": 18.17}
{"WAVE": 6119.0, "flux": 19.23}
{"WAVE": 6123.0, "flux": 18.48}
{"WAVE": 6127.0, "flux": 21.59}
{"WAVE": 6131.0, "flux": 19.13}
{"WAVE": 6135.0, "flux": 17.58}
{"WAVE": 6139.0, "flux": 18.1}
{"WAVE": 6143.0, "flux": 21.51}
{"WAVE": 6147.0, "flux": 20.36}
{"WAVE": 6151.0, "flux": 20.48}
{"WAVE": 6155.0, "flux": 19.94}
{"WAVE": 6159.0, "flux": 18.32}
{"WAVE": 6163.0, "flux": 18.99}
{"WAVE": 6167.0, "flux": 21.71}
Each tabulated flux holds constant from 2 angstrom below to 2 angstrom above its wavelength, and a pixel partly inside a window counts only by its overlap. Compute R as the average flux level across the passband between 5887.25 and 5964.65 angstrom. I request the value 18.9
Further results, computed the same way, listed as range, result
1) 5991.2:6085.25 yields 20.4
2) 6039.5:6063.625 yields 21.2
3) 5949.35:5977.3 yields 19.9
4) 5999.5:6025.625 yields 19.3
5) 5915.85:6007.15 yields 19.9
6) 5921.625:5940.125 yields 18.8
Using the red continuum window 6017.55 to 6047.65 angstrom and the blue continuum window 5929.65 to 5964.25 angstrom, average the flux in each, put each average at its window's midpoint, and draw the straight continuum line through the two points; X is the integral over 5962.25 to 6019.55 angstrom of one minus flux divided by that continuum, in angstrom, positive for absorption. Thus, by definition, -1.59 angstrom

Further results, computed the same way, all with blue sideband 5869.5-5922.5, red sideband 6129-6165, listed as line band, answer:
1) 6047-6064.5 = -1.6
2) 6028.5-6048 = -2.0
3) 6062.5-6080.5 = -2.1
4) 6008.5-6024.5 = -0.2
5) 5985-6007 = -2.4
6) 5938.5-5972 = -1.9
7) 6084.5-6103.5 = -0.9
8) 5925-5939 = -0.3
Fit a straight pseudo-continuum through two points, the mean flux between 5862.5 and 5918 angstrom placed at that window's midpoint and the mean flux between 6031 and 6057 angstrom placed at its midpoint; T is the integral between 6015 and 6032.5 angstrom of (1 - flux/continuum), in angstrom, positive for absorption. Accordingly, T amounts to 1.7 angstrom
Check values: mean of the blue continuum 18.2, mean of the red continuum 21.2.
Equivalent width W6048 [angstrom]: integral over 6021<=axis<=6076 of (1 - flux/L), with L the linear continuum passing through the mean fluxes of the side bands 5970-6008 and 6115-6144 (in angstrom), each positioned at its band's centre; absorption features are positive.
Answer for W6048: -1.57 angstrom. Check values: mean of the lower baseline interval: 20.6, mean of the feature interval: 20.6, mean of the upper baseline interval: 19.2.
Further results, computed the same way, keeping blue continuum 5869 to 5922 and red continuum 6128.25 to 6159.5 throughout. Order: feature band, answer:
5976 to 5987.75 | -0.8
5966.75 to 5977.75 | -1.0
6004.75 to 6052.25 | -2.6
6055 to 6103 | -3.1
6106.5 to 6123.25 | 0.3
